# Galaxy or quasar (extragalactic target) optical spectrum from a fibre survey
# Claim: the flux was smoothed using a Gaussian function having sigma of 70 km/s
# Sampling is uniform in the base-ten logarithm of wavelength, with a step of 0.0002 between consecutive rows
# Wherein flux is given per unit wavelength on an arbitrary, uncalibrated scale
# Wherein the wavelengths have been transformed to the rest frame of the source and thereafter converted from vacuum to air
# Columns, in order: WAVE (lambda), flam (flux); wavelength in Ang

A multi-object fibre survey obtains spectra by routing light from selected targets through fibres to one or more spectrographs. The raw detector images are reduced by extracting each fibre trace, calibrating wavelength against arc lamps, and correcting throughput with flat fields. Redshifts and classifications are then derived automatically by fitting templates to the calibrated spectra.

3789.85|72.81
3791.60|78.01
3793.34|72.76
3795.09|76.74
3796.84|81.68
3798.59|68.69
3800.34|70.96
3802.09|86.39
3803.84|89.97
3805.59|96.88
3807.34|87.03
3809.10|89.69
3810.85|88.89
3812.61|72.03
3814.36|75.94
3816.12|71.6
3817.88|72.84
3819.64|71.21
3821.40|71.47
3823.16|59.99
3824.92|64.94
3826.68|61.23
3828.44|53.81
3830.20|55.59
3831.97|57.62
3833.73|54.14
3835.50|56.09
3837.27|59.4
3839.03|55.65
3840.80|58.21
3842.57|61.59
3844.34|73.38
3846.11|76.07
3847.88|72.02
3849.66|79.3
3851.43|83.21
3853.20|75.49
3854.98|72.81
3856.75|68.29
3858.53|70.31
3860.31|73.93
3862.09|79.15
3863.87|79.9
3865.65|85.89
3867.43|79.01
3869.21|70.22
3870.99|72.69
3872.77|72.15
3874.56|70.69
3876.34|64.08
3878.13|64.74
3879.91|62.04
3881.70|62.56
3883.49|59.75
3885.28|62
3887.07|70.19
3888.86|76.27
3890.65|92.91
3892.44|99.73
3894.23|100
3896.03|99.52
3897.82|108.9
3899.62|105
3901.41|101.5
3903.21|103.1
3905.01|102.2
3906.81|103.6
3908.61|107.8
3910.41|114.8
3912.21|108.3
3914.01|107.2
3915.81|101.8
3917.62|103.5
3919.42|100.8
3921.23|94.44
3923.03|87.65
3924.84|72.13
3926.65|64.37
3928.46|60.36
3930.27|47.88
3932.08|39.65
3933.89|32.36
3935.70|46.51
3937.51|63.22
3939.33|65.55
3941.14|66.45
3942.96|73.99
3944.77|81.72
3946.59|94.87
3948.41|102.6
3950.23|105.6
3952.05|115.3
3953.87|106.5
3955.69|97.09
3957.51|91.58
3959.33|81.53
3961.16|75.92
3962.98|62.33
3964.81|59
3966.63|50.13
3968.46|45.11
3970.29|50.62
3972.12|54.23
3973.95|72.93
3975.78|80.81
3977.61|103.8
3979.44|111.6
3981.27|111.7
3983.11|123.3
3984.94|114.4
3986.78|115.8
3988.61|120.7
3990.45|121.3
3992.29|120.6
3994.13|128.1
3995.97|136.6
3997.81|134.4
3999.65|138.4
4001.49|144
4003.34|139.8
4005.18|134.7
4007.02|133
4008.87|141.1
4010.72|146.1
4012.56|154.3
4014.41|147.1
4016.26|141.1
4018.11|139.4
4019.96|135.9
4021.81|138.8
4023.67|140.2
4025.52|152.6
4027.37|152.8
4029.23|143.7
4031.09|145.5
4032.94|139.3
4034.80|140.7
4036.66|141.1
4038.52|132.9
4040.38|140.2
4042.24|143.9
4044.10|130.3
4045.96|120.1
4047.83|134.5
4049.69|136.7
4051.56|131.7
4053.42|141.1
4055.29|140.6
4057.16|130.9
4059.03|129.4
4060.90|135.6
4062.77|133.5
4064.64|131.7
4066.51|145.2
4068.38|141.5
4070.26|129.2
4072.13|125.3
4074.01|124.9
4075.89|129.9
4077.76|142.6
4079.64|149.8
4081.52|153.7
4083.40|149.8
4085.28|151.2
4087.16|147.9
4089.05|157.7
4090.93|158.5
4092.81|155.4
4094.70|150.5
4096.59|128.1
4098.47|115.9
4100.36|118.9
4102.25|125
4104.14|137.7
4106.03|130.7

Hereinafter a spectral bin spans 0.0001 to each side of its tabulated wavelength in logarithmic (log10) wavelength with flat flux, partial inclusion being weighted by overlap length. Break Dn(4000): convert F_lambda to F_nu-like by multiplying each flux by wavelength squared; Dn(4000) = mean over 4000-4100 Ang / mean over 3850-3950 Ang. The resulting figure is 1.87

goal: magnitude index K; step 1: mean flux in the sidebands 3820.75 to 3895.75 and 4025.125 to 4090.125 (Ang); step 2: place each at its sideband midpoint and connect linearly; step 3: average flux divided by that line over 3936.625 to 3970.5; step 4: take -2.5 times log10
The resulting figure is 0.288 mag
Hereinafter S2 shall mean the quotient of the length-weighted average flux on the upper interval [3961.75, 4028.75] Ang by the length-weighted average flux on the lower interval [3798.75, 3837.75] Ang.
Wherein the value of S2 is 1.64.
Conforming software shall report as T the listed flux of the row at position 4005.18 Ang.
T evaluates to 134.7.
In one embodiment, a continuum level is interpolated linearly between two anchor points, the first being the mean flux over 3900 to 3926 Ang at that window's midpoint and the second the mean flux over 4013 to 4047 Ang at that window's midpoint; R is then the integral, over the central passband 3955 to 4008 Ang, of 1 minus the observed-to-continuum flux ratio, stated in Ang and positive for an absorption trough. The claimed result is 9.7 Ang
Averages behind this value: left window 100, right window 140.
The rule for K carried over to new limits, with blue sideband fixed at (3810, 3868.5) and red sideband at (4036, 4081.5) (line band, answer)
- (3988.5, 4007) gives -0.13 mag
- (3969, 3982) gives 0.32 mag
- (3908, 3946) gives 0.21 mag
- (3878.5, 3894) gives 0.13 mag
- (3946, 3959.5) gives 0.03 mag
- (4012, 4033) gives -0.16 mag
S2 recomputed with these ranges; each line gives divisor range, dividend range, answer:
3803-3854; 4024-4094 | 1.99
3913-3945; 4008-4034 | 1.98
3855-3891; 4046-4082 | 1.90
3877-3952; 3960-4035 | 1.41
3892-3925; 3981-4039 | 1.34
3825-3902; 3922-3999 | 1.17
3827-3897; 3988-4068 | 1.93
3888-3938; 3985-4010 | 1.50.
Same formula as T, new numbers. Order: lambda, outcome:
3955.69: 97.09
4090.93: 158.5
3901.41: 101.5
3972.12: 54.23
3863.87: 79.9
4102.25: 125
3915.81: 101.8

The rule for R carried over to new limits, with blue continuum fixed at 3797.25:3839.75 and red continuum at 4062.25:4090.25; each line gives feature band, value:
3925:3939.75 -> 7.1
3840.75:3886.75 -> 6.3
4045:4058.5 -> 0.1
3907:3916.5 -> -1.1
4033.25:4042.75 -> -0.6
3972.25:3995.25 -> 1.5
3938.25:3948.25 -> 2.5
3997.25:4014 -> -2.6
